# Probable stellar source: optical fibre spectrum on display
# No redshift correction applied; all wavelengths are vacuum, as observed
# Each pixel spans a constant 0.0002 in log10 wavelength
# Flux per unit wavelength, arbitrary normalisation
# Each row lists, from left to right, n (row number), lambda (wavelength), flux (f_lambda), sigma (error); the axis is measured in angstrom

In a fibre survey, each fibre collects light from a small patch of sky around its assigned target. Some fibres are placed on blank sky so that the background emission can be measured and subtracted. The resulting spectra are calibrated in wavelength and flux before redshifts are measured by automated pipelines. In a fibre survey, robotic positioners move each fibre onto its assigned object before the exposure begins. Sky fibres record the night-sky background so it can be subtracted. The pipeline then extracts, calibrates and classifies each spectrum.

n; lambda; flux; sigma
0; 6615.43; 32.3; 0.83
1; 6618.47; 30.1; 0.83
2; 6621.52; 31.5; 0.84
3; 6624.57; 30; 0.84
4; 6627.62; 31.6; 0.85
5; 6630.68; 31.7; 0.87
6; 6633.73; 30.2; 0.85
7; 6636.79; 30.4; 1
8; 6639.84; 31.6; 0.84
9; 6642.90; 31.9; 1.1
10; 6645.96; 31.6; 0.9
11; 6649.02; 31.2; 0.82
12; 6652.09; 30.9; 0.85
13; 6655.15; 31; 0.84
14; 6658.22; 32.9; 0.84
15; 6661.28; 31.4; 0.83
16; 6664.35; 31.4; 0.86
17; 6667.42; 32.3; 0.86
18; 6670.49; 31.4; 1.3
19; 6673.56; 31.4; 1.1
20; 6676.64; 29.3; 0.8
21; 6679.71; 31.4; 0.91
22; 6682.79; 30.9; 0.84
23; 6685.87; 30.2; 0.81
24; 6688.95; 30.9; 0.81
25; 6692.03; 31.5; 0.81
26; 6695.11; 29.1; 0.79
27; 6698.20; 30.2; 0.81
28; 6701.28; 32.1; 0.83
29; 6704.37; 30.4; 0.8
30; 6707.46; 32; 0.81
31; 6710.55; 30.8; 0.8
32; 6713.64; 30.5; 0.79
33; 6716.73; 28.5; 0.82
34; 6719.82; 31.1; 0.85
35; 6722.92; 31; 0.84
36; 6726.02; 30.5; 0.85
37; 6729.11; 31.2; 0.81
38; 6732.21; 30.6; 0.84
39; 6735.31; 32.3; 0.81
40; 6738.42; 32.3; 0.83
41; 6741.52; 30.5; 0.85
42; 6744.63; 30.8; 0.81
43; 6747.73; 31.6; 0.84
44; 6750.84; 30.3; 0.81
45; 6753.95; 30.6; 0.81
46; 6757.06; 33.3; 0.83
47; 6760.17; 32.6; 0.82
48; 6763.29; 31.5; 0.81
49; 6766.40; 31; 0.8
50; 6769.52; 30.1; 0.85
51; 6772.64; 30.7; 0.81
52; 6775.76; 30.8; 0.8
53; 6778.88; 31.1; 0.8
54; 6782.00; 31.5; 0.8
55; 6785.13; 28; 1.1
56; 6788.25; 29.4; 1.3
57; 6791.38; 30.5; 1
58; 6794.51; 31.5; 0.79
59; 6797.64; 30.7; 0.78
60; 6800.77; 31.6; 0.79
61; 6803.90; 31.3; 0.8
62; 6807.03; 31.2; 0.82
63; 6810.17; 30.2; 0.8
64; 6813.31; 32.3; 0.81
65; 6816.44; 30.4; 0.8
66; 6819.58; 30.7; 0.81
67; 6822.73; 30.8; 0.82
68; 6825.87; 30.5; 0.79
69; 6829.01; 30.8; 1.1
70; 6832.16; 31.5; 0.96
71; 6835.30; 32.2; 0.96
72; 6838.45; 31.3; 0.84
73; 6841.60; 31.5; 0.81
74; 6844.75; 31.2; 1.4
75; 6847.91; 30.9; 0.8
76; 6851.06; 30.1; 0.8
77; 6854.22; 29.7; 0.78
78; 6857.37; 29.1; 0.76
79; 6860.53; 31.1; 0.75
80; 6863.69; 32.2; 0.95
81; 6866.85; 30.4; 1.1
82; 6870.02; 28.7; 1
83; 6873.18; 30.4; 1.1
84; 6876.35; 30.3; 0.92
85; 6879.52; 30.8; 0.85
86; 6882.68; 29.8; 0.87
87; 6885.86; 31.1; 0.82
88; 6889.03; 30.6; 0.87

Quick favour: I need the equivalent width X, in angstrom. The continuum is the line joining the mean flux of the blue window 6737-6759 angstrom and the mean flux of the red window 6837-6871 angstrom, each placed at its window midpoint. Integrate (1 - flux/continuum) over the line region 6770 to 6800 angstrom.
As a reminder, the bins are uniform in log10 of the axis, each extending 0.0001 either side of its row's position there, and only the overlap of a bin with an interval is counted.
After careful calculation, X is 0.6 angstrom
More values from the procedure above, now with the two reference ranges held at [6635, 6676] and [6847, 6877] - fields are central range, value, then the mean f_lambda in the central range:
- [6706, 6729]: 0.3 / 30.7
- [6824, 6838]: -0.4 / 31.3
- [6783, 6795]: 0.4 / 29.8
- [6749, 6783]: -0.5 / 31.2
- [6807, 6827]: -0.2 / 30.8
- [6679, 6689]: 0.2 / 30.8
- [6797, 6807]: -0.2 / 31.3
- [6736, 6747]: -0.1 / 31.3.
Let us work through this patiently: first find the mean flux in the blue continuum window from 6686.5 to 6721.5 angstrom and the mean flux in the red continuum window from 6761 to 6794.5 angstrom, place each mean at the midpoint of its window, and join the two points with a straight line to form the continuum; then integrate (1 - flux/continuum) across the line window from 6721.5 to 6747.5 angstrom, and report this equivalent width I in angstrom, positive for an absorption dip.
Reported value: -0.5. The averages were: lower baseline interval 30.6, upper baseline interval 30.5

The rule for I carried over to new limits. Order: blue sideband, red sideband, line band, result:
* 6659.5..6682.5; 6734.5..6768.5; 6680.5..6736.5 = 1.0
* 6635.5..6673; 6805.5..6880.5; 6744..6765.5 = -0.3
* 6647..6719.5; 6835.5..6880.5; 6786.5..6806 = -0.1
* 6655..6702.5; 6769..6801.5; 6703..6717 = 0.1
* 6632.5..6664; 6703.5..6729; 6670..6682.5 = 0.1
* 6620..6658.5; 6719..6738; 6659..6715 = 0.4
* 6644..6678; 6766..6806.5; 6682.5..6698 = 0.4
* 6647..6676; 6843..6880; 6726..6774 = -0.4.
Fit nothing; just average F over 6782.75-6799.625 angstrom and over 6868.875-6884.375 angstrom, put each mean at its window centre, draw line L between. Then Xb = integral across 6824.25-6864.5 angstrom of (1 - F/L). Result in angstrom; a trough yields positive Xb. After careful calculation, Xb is -1.1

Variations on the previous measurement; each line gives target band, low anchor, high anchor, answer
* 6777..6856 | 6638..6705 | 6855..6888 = -0.63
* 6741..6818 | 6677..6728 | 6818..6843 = 0.04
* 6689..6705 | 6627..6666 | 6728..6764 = 0.37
